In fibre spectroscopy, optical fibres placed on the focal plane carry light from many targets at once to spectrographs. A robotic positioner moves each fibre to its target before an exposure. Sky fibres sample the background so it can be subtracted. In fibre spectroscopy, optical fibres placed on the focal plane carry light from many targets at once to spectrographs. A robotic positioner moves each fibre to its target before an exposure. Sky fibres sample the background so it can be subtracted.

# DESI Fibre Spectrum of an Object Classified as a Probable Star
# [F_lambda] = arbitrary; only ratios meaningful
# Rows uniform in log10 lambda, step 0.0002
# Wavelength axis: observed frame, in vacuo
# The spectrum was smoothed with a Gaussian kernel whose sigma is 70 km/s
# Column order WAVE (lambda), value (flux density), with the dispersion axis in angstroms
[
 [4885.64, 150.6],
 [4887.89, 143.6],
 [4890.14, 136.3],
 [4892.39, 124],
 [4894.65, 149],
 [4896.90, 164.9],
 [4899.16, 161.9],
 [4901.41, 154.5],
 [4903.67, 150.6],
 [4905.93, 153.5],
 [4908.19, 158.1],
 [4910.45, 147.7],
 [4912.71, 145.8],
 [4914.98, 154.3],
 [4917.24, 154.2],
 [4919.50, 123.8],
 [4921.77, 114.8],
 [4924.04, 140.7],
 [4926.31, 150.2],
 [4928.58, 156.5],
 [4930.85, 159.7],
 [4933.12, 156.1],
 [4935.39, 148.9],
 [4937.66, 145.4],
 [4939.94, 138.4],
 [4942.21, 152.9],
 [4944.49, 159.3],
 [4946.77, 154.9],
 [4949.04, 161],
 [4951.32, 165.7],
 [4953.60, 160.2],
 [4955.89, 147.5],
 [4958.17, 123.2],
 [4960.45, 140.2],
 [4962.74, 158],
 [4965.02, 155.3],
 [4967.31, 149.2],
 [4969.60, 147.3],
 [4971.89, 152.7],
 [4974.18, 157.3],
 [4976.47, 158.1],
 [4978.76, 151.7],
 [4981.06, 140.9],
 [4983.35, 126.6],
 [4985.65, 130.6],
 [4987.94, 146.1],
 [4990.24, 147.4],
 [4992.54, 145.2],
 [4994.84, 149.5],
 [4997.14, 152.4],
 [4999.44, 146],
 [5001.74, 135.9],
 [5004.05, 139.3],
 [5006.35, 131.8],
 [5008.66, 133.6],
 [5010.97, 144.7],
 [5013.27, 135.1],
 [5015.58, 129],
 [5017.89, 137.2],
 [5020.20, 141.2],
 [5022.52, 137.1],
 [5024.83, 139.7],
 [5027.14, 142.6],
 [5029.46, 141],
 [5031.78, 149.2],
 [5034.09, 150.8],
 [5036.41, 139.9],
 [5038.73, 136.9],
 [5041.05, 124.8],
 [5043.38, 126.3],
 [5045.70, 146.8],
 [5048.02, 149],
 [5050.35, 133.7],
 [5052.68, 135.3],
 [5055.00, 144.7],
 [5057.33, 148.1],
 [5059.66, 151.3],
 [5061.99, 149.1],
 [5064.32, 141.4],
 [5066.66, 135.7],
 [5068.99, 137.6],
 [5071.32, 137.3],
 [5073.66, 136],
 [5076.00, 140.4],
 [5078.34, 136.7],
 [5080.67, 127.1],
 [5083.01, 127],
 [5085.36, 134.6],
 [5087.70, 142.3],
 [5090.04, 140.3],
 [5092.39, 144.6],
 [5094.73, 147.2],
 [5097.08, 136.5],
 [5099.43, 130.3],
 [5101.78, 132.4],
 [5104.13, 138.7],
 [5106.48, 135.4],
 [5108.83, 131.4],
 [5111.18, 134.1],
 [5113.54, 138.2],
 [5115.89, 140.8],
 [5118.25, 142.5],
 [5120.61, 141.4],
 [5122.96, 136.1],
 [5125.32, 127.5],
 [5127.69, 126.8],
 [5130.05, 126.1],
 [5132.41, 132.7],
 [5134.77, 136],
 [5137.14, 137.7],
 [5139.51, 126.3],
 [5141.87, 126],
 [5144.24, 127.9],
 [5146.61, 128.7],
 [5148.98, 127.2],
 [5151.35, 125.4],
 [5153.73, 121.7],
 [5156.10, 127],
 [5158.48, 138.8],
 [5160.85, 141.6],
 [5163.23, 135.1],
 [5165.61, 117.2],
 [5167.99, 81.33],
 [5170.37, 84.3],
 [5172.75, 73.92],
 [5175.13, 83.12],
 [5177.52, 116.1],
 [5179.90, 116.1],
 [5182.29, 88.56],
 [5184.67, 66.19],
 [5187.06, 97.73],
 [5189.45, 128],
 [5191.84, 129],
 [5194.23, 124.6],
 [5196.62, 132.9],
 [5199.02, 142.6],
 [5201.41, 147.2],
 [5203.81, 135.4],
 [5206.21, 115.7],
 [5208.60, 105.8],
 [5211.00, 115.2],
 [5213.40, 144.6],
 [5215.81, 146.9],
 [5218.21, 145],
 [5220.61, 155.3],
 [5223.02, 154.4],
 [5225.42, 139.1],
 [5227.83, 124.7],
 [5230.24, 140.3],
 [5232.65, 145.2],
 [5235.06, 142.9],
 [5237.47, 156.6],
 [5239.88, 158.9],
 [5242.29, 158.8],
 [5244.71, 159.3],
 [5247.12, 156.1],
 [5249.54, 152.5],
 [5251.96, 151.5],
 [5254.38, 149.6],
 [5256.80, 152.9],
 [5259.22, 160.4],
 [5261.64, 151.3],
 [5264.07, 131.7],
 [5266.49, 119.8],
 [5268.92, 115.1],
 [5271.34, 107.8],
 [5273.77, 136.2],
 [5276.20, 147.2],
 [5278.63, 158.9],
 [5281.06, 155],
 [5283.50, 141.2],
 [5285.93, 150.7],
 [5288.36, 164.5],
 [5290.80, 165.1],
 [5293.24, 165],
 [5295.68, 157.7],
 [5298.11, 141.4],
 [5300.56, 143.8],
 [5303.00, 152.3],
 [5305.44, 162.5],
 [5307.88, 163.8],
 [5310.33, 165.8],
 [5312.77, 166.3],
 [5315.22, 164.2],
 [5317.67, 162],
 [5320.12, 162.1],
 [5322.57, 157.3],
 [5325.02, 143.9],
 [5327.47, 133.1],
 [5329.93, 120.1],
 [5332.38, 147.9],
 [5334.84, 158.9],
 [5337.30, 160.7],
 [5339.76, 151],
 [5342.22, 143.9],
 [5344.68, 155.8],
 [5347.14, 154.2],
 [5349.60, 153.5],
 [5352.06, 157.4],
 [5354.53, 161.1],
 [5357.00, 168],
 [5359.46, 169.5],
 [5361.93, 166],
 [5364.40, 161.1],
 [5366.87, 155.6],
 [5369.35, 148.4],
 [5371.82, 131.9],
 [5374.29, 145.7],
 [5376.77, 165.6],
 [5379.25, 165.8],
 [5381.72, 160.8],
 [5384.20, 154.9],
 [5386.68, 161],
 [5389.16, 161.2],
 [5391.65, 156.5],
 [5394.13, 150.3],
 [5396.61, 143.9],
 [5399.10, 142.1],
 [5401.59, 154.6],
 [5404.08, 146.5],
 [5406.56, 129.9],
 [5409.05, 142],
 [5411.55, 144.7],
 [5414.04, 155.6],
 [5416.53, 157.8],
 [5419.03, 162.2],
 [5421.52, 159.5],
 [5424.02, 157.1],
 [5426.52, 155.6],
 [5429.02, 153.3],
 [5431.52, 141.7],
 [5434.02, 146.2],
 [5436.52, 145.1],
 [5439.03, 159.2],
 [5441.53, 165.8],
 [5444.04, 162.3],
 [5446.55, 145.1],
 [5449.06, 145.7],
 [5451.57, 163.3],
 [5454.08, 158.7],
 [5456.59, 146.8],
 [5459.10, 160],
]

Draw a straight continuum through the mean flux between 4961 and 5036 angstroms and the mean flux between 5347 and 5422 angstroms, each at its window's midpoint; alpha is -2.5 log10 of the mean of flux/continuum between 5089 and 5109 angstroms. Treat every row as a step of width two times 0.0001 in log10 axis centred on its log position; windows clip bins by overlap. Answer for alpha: 0.07 mag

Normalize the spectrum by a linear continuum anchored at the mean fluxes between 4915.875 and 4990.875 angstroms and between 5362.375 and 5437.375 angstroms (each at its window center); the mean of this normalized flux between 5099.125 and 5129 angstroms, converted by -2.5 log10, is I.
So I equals 0.11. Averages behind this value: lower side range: 148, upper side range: 152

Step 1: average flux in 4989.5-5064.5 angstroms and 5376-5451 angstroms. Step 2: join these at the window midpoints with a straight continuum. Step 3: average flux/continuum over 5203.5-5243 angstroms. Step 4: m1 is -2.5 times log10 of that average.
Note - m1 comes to 0.05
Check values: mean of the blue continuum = 141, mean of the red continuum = 153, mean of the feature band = 140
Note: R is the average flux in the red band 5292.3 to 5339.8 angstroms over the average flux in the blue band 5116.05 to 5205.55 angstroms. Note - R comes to 1.3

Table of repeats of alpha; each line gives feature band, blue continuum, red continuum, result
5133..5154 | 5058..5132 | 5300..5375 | 0.093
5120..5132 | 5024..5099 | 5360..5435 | 0.087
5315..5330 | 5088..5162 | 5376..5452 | -0.022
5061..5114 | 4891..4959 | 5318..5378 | 0.104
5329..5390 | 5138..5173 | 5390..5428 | -0.077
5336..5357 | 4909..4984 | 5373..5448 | -0.022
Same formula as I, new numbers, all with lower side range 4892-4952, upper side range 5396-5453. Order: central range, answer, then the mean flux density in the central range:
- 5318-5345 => 0.02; 149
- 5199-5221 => 0.13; 134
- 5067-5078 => 0.10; 138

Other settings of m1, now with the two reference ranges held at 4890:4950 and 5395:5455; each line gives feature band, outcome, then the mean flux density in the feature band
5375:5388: -0.07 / 161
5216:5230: 0.05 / 144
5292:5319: -0.05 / 159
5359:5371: -0.05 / 158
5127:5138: 0.14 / 132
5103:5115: 0.11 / 136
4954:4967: 0.02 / 146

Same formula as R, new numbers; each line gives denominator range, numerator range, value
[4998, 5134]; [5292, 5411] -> 1.12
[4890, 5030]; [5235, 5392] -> 1.05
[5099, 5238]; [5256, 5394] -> 1.20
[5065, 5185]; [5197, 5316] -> 1.15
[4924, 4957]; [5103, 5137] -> 0.88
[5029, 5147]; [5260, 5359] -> 1.10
